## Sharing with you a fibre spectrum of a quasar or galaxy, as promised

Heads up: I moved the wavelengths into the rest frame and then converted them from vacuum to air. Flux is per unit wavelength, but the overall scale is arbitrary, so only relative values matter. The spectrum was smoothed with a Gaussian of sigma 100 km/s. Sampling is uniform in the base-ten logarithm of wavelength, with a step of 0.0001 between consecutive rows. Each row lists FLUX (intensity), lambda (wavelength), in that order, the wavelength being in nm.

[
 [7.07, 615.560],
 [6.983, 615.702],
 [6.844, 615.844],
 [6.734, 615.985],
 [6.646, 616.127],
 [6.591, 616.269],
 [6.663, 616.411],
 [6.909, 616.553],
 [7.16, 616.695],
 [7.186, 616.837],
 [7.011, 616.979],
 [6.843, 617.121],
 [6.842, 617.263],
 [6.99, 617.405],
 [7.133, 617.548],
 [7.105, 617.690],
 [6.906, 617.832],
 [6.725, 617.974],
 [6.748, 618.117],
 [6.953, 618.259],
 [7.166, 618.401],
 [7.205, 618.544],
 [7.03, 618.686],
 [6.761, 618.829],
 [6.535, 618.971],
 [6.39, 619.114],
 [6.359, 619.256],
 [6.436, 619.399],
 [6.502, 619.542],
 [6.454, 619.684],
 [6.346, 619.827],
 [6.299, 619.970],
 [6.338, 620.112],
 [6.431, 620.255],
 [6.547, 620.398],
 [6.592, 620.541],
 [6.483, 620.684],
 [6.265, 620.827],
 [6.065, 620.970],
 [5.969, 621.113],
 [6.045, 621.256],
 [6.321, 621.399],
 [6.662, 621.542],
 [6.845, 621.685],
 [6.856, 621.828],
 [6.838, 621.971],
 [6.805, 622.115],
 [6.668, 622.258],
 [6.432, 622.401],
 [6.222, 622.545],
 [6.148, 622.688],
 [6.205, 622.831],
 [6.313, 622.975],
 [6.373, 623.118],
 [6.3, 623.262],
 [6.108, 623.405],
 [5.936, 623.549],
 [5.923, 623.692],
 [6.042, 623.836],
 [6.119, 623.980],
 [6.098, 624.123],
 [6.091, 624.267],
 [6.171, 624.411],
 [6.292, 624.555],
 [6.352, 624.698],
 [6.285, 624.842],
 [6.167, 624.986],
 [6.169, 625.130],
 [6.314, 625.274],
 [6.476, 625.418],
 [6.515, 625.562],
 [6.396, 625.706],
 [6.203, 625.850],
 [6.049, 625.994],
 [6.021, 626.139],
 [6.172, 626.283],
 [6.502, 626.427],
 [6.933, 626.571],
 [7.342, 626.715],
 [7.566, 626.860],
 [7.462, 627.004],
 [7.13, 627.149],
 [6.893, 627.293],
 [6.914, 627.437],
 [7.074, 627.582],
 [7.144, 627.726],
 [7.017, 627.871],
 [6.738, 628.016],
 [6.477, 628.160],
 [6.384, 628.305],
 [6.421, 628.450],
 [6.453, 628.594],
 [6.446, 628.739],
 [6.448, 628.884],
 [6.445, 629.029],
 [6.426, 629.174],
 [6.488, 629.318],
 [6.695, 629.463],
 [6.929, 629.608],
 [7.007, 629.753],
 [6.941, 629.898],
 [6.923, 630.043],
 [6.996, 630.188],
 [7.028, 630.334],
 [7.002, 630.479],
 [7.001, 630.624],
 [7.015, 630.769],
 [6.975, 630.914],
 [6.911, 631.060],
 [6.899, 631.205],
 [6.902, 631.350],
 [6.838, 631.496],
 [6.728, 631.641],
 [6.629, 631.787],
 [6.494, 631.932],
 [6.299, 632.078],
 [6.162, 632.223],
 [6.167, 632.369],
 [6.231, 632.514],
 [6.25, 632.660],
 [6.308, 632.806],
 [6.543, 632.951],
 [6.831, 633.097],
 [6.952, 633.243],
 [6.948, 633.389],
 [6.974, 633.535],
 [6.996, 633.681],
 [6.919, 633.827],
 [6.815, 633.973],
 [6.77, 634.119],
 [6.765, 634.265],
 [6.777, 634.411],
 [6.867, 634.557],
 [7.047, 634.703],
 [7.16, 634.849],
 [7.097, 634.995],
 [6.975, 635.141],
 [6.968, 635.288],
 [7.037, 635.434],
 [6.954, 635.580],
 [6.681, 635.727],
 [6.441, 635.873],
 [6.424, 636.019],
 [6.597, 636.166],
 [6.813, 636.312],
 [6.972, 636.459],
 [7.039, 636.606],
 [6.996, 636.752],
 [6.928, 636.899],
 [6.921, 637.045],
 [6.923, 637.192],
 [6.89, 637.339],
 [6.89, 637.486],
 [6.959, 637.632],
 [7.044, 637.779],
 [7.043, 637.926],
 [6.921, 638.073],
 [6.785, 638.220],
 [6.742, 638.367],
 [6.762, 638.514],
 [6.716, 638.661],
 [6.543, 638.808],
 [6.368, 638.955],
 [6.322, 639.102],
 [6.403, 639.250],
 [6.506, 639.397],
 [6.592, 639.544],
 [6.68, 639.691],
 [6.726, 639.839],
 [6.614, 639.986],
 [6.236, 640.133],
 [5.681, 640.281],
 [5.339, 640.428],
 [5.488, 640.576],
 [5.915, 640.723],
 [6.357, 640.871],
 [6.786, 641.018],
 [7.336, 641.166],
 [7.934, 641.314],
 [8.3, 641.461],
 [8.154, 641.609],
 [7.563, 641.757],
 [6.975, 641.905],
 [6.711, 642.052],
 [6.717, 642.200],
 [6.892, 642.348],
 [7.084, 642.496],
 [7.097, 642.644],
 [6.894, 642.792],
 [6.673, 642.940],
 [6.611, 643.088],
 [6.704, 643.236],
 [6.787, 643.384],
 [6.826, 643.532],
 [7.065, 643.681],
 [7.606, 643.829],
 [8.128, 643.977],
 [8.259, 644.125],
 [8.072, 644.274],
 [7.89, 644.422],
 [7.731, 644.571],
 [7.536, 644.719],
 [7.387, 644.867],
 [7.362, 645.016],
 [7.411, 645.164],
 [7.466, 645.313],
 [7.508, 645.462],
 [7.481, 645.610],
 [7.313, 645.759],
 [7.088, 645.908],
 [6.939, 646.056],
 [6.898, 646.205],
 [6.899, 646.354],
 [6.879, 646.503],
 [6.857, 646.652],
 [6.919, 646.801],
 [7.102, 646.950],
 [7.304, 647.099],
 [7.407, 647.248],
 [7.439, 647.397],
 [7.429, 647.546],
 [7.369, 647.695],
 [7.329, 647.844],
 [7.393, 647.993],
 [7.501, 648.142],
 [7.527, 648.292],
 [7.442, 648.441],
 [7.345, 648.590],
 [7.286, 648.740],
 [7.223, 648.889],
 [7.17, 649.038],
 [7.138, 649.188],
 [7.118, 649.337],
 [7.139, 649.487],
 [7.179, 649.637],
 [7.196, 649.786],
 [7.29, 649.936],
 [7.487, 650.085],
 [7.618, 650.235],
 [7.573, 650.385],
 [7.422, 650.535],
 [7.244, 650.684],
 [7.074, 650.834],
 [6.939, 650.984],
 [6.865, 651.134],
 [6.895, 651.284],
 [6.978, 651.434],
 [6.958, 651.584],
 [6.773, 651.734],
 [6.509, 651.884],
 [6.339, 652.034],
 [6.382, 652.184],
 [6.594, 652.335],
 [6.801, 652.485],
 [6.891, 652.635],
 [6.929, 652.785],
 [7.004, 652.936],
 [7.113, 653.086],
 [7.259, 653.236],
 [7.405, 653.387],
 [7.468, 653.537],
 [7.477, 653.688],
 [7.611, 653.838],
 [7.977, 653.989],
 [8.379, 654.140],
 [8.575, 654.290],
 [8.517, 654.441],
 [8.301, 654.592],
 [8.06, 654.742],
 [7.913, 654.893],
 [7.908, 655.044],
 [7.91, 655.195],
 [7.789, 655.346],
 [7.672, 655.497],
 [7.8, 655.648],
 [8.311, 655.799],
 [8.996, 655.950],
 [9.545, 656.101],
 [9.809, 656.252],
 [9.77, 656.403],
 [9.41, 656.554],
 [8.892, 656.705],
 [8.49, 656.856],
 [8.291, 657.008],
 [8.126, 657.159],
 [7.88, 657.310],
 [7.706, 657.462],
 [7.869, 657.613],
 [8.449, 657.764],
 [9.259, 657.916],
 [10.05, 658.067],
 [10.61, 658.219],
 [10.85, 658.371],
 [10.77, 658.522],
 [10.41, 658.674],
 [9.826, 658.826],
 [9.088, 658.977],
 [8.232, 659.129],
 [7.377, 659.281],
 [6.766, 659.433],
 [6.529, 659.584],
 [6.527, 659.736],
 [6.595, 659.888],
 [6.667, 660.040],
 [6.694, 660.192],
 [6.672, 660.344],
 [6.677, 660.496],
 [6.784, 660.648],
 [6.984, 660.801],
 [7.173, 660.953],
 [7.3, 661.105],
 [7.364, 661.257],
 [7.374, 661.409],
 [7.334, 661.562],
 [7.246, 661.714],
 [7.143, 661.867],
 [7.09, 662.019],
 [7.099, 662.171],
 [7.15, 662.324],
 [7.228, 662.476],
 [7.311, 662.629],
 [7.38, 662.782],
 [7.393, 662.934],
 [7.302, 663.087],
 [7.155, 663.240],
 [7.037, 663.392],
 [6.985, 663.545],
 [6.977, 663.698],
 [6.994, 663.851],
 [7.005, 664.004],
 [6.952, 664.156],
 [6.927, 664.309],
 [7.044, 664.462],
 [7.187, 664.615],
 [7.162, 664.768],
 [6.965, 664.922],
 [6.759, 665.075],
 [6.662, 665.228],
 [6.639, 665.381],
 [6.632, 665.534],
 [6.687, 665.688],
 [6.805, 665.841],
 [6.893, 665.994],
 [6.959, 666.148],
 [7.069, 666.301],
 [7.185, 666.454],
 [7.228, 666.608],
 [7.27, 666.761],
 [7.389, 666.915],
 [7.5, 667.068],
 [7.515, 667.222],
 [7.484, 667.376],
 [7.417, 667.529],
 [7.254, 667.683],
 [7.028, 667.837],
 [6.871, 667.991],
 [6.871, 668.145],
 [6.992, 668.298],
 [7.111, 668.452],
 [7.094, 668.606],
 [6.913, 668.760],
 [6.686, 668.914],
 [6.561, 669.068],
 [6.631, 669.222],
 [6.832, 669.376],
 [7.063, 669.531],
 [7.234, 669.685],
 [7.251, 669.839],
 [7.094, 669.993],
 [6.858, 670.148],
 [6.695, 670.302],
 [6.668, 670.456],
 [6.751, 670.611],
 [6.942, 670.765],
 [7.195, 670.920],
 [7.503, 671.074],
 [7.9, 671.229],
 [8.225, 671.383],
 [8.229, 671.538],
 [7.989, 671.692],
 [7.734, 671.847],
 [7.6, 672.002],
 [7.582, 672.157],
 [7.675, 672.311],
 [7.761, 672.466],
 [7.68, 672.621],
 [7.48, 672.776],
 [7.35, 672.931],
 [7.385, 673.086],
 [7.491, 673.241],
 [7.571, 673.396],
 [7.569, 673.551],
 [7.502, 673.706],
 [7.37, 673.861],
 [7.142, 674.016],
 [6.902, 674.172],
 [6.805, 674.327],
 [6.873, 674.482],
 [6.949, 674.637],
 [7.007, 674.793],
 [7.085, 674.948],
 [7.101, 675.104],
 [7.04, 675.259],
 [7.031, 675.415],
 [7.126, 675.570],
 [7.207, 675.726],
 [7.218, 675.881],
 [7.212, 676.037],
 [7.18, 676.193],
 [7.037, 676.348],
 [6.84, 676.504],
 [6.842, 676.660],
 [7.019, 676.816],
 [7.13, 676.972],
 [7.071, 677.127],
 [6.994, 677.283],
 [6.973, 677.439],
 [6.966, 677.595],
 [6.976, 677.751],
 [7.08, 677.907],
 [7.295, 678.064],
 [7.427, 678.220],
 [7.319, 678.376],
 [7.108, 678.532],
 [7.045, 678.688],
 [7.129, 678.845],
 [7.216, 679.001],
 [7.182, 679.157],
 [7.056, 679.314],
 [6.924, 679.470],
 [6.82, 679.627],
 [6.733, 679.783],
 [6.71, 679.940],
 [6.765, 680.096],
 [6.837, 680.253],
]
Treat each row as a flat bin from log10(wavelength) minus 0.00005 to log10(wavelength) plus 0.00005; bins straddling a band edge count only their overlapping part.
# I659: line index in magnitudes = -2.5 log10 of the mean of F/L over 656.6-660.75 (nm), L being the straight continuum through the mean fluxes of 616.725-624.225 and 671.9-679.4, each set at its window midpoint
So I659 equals -0.18 mag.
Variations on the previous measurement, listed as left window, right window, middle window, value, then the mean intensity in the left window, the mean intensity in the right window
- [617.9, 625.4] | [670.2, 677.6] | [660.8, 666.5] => 0.004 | 6.42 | 7.26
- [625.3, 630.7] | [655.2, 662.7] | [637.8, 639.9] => 0.084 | 6.73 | 8.06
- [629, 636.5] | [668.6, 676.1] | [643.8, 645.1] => -0.129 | 6.77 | 7.24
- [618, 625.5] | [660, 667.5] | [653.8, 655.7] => -0.161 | 6.41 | 7.07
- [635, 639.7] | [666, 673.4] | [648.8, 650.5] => -0.049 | 6.78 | 7.26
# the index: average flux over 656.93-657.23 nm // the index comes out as 8.2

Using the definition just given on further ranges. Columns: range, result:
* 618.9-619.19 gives 6.47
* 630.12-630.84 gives 7.01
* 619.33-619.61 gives 6.46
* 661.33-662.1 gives 7.24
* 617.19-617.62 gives 6.98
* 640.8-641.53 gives 7.35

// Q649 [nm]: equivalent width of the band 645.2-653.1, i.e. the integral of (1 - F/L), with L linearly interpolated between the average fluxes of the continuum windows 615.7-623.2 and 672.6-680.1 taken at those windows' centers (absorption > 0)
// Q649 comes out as -0.28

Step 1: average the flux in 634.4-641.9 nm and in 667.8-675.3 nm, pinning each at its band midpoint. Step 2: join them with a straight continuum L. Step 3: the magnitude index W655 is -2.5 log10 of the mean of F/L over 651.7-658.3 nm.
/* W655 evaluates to -0.15 mag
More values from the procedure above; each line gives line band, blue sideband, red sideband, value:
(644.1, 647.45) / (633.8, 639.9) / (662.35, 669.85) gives -0.07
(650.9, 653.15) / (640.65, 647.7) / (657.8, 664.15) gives 0.10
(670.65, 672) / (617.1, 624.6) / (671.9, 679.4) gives -0.08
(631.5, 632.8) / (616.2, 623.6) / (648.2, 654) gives 0.07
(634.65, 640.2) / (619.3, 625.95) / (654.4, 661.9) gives 0.05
